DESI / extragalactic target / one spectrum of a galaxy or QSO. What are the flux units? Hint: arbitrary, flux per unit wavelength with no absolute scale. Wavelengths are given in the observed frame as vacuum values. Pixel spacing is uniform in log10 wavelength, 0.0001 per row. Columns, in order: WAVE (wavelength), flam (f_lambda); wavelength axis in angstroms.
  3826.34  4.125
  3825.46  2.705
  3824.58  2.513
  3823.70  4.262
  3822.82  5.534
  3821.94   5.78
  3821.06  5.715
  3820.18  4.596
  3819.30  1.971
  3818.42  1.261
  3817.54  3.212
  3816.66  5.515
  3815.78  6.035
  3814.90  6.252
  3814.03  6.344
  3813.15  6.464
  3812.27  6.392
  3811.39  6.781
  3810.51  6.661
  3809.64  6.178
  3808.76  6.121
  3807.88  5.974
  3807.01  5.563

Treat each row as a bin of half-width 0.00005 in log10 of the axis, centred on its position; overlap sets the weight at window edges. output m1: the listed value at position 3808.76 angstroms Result 6.121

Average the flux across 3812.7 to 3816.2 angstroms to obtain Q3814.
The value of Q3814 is 6.28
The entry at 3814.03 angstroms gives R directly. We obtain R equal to 6.344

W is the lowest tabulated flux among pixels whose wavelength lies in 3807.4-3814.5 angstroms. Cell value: 5.974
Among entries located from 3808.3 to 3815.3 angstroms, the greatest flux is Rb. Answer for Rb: 6.781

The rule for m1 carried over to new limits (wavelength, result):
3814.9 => 6.252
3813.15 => 6.464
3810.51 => 6.661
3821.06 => 5.715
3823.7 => 4.262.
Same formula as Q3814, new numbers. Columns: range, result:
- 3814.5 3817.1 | 5.92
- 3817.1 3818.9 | 2.23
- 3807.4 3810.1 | 6.11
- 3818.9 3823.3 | 4.74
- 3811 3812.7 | 6.57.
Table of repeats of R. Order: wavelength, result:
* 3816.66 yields 5.515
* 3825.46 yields 2.705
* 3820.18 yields 4.596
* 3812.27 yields 6.392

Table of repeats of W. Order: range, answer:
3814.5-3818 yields 3.212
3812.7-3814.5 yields 6.344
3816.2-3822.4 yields 1.261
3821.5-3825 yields 2.513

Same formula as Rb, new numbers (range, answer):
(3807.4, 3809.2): 6.121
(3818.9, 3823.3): 5.78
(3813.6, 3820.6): 6.344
